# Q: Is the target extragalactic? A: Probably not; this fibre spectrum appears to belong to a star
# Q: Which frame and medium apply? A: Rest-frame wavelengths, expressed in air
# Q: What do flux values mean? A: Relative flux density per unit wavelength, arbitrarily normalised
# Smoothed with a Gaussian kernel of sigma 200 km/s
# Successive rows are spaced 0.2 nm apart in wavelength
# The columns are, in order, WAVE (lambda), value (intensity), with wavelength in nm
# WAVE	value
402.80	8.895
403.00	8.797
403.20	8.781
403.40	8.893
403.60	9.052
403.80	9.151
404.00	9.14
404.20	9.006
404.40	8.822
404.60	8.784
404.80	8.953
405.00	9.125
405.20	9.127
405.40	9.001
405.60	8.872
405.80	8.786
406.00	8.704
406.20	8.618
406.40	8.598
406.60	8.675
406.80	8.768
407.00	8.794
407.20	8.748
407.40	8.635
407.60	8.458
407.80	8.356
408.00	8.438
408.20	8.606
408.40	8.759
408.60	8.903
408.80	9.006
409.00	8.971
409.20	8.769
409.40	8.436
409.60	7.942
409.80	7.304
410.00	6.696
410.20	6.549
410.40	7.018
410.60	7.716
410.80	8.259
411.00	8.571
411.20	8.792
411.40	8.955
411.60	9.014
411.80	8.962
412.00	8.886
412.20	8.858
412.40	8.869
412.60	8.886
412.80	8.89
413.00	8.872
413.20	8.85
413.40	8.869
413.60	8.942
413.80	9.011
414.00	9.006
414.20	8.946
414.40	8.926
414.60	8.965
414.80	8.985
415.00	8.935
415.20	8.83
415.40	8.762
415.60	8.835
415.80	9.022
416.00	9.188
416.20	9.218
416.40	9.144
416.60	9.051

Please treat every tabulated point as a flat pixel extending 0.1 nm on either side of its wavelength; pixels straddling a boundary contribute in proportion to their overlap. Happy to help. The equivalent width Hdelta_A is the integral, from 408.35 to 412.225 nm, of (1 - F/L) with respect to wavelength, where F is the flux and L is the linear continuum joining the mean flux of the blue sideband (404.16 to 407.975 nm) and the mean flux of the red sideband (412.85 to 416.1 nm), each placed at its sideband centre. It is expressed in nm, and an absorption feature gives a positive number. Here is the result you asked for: 0.24 nm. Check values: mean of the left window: 8.77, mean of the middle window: 8.3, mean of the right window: 8.93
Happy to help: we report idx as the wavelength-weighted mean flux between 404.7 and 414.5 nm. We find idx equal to 8.61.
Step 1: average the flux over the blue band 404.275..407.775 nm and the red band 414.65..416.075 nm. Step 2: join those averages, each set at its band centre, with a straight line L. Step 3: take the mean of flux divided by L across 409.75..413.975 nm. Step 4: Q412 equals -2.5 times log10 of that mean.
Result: 0.055 mag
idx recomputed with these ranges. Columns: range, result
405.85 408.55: 8.64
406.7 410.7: 8.24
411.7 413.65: 8.89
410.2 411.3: 7.93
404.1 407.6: 8.81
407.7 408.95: 8.69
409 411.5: 7.96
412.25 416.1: 8.92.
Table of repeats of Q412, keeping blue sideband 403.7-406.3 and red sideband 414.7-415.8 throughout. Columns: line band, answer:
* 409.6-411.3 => 0.167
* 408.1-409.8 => 0.040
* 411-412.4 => 0.002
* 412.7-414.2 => -0.004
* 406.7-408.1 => 0.040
